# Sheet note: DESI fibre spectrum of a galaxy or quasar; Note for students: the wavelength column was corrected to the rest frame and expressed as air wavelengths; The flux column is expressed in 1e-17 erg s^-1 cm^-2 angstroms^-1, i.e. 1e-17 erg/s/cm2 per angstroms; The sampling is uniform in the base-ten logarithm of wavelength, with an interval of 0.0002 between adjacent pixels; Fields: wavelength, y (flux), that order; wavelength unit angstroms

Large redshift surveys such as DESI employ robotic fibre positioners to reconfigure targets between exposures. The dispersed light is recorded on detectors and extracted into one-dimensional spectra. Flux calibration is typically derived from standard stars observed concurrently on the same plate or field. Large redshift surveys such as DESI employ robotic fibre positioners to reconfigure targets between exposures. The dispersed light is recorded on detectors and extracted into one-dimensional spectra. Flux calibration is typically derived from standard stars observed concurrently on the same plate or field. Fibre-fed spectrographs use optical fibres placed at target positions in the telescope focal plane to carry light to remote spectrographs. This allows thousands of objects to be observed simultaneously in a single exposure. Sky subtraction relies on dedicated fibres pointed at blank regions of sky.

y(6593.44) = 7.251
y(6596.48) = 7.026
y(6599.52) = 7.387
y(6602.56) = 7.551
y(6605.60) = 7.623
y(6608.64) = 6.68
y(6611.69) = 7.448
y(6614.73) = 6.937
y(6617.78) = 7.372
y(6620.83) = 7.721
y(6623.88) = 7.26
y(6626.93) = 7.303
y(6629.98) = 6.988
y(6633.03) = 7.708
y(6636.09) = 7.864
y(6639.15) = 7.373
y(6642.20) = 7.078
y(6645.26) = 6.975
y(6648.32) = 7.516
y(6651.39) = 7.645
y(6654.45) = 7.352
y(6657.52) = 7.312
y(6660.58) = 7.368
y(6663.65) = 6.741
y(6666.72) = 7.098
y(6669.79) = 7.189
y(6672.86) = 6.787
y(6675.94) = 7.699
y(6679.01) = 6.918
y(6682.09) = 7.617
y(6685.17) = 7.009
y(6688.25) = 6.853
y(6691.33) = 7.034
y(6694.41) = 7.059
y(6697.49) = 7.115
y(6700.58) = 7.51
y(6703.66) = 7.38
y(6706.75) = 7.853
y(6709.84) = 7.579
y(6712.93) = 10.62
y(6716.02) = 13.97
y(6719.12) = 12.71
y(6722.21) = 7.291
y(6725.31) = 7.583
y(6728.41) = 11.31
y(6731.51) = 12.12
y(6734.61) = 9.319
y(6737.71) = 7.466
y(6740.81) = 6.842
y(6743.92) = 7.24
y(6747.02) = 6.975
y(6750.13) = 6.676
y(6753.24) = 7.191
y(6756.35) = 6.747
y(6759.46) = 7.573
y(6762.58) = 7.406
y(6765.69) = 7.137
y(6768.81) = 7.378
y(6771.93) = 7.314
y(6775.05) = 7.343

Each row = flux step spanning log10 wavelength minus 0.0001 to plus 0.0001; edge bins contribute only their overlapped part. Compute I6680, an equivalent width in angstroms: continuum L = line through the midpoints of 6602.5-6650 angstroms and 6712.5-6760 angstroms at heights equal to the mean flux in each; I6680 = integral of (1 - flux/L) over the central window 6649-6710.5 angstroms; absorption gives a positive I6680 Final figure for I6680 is 6.1 angstroms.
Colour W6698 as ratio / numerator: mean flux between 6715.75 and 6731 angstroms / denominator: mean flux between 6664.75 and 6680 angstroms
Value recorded 1.46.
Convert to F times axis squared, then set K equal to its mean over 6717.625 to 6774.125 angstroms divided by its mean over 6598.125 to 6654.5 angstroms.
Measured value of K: 1.1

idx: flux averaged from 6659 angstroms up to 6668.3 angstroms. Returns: 7.07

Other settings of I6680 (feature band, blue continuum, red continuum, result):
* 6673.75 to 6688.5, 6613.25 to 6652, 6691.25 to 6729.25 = 1.90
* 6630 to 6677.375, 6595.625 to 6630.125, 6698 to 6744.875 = 3.91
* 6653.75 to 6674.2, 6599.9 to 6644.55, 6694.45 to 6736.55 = 2.75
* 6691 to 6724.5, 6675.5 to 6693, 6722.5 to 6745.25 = -3.46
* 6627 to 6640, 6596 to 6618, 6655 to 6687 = -0.44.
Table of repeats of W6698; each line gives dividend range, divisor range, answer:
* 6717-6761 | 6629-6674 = 1.16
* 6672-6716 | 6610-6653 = 1.05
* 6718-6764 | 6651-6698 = 1.15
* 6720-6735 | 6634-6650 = 1.31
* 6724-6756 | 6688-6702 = 1.15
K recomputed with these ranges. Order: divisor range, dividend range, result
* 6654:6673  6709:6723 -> 1.53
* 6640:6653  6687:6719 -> 1.18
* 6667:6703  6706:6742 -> 1.36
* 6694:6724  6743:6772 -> 0.81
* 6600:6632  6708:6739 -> 1.41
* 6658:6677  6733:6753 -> 1.06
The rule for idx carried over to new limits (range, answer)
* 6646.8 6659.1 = 7.45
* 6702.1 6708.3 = 7.62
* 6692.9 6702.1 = 7.23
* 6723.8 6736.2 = 10.1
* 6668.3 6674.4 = 6.99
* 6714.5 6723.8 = 11.3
